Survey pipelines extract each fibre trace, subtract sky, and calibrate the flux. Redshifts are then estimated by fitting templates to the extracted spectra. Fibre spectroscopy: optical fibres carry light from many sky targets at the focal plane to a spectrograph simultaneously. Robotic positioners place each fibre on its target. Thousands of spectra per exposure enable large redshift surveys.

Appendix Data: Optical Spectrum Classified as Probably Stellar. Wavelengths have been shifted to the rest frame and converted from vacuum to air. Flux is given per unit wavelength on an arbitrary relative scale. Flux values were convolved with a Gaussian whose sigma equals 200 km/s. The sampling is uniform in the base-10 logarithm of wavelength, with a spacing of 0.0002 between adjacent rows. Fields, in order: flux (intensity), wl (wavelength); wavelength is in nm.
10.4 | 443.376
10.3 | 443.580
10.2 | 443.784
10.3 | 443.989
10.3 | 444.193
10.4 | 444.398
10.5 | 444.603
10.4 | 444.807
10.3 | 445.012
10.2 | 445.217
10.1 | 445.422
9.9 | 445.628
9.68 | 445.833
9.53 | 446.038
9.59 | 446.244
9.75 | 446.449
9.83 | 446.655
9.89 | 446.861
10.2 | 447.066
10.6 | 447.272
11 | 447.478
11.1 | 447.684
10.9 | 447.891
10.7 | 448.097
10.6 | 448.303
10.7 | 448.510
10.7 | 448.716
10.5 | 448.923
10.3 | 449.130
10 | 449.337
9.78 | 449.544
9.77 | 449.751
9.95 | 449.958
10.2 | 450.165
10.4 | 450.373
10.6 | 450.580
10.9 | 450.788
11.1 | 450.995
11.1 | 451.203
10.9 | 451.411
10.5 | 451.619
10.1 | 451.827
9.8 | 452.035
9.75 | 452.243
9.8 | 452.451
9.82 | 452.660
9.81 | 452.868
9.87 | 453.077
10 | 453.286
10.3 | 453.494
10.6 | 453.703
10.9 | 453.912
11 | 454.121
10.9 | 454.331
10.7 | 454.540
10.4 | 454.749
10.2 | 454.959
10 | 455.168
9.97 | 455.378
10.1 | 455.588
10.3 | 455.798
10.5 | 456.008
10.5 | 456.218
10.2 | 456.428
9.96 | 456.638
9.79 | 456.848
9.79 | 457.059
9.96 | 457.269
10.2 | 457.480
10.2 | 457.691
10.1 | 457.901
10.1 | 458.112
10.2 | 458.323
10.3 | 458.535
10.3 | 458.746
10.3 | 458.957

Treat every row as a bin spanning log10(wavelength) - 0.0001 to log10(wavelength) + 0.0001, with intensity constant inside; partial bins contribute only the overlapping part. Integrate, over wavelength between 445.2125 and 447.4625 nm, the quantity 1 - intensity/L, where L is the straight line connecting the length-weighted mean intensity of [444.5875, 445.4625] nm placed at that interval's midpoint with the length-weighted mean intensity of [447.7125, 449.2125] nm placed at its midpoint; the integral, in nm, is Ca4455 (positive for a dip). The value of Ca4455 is 0.102 nm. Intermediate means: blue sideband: 10.3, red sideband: 10.7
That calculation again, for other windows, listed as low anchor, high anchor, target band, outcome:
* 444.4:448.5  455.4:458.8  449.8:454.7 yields -0.09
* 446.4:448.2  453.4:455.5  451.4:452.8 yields 0.06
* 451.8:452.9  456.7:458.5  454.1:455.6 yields -0.07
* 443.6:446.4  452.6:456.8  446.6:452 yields -0.15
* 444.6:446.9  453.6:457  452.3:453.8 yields 0.04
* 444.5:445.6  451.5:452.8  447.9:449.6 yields -0.06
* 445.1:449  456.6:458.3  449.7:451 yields -0.02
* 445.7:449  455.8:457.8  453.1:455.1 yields -0.06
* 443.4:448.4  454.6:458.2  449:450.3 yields 0.03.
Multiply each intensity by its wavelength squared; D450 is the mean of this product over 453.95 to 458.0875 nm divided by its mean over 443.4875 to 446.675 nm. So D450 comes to 1.1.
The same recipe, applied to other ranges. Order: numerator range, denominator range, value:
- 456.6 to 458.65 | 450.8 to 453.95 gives 1.00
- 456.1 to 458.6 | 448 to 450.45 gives 1.02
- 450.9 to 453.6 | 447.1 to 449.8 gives 0.99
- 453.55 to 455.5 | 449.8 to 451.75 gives 1.01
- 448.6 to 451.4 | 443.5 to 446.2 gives 1.05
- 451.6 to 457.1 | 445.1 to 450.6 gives 1.03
